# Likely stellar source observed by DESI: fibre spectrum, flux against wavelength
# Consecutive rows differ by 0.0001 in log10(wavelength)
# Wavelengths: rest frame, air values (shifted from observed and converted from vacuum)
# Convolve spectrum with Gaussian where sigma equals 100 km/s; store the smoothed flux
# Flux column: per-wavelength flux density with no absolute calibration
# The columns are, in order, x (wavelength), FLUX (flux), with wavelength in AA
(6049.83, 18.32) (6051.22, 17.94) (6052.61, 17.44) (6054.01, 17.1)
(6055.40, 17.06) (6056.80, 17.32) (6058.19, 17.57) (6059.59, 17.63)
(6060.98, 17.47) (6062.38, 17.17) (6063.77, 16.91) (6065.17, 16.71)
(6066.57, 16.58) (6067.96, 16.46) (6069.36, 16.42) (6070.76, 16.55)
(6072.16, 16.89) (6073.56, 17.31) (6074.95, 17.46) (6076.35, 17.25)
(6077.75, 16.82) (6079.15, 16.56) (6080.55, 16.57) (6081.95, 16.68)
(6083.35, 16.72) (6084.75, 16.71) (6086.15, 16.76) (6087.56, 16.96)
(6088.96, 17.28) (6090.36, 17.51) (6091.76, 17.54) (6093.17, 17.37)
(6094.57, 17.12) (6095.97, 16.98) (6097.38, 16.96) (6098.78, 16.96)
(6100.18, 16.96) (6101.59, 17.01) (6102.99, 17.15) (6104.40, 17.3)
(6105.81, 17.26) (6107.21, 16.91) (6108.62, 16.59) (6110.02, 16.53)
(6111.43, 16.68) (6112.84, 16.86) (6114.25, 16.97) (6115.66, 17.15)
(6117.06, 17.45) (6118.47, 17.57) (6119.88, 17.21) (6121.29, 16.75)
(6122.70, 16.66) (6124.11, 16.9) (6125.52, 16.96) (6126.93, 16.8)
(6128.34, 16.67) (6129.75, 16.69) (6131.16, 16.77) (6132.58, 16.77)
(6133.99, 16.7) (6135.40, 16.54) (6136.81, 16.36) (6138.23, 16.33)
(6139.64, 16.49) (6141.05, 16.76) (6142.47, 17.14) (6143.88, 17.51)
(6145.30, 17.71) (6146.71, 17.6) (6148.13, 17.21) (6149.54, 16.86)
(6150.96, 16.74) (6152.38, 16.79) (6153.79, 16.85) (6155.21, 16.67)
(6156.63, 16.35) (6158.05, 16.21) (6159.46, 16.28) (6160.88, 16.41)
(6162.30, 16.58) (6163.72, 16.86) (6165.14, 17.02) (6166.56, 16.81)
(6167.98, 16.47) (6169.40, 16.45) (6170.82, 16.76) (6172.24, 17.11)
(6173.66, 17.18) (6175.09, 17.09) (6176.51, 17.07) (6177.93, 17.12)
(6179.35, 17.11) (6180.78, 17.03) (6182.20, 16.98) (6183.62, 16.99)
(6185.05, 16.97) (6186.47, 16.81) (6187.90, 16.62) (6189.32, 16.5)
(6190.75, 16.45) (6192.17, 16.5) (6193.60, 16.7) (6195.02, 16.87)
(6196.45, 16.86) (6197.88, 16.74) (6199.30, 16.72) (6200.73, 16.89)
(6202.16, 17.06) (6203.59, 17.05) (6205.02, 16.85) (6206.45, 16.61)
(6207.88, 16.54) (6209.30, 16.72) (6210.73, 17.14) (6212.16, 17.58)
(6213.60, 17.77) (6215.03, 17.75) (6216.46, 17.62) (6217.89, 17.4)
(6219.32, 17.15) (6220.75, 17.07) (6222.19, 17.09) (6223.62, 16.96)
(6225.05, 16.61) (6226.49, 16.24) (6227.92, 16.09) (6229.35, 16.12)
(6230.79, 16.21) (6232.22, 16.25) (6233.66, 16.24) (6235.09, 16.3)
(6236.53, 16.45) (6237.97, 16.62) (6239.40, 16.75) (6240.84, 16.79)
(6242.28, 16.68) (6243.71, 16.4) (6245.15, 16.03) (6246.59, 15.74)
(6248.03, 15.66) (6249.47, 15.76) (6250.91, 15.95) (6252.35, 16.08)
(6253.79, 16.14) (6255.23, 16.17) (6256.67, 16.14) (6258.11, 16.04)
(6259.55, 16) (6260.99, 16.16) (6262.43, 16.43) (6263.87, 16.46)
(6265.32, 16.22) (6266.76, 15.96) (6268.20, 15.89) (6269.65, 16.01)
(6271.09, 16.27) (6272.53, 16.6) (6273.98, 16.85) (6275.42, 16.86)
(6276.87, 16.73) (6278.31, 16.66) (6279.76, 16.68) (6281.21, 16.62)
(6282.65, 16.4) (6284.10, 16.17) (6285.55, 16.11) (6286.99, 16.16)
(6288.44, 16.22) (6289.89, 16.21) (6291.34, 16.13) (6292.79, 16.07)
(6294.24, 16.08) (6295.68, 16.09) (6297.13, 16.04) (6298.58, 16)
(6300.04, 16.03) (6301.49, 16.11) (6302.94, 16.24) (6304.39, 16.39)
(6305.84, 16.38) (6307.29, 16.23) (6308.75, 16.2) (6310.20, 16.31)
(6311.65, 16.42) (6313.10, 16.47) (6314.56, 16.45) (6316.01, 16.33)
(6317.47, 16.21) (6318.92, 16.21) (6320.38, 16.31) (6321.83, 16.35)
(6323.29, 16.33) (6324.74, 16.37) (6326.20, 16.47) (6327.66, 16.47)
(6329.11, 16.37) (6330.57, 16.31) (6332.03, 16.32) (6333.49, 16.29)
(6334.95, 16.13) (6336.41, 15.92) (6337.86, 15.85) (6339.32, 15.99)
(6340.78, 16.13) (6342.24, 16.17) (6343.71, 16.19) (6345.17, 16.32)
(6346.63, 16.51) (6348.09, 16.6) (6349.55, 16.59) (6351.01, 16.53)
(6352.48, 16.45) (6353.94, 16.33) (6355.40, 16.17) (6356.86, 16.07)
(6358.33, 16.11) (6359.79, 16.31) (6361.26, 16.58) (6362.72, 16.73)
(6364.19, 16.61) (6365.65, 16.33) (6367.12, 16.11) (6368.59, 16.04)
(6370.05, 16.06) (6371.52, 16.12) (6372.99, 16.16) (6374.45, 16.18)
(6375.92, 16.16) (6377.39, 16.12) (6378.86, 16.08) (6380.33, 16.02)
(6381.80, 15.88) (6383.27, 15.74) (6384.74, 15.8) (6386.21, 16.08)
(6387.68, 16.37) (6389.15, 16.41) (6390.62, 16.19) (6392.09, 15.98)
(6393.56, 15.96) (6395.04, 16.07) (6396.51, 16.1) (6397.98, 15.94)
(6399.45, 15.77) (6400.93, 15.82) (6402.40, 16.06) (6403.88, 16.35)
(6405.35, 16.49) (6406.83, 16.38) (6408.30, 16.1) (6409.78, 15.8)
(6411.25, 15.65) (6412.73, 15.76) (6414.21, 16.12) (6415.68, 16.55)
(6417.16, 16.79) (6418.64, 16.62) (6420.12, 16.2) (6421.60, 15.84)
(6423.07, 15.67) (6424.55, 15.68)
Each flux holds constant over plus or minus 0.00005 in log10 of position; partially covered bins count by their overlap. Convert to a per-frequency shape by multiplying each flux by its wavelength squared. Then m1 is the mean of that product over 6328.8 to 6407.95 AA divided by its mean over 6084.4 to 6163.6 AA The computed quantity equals 1.04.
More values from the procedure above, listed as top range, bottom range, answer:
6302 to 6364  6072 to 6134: 1.03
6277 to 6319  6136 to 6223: 1.00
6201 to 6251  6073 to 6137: 1.02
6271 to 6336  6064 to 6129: 1.03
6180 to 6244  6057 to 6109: 1.03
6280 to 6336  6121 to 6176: 1.02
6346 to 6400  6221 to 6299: 1.03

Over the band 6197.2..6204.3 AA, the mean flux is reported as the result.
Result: 16.9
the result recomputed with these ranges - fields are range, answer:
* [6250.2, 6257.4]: 16.1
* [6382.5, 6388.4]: 16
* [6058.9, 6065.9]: 17.2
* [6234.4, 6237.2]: 16.4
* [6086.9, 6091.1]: 17.3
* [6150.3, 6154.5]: 16.8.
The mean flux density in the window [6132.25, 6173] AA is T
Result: 16.8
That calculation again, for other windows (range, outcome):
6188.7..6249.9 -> 16.7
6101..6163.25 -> 16.9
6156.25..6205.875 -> 16.8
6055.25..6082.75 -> 17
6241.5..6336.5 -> 16.3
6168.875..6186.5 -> 17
